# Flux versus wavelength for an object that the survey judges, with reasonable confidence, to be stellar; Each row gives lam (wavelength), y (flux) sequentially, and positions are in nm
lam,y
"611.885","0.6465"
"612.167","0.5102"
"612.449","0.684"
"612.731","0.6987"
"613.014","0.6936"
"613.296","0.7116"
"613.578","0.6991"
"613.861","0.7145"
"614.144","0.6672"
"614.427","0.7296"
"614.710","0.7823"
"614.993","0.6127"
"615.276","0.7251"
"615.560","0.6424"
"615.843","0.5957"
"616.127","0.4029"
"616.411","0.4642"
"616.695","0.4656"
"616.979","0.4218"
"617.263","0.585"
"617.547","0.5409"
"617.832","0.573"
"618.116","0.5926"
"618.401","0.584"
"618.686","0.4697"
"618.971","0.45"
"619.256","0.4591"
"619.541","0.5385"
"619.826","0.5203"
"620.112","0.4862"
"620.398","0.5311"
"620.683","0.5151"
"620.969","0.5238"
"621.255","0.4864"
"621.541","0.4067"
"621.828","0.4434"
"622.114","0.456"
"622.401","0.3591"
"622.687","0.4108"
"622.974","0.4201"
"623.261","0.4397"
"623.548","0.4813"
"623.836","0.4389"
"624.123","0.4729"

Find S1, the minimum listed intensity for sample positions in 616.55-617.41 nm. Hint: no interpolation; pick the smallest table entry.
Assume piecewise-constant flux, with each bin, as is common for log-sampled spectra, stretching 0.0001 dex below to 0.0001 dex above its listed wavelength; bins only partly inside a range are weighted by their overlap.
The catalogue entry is 0.4218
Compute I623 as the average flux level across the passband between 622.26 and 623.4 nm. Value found 0.408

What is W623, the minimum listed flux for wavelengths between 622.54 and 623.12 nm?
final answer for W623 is 0.4108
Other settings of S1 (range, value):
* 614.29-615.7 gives 0.6127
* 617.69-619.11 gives 0.45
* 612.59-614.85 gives 0.6672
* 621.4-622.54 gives 0.3591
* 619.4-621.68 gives 0.4067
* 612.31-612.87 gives 0.684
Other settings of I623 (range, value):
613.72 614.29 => 0.691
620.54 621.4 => 0.509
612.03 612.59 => 0.598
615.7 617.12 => 0.47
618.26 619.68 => 0.5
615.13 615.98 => 0.655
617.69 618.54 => 0.583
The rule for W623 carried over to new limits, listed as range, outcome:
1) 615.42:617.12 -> 0.4029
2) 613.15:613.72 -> 0.6991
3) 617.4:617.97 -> 0.5409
